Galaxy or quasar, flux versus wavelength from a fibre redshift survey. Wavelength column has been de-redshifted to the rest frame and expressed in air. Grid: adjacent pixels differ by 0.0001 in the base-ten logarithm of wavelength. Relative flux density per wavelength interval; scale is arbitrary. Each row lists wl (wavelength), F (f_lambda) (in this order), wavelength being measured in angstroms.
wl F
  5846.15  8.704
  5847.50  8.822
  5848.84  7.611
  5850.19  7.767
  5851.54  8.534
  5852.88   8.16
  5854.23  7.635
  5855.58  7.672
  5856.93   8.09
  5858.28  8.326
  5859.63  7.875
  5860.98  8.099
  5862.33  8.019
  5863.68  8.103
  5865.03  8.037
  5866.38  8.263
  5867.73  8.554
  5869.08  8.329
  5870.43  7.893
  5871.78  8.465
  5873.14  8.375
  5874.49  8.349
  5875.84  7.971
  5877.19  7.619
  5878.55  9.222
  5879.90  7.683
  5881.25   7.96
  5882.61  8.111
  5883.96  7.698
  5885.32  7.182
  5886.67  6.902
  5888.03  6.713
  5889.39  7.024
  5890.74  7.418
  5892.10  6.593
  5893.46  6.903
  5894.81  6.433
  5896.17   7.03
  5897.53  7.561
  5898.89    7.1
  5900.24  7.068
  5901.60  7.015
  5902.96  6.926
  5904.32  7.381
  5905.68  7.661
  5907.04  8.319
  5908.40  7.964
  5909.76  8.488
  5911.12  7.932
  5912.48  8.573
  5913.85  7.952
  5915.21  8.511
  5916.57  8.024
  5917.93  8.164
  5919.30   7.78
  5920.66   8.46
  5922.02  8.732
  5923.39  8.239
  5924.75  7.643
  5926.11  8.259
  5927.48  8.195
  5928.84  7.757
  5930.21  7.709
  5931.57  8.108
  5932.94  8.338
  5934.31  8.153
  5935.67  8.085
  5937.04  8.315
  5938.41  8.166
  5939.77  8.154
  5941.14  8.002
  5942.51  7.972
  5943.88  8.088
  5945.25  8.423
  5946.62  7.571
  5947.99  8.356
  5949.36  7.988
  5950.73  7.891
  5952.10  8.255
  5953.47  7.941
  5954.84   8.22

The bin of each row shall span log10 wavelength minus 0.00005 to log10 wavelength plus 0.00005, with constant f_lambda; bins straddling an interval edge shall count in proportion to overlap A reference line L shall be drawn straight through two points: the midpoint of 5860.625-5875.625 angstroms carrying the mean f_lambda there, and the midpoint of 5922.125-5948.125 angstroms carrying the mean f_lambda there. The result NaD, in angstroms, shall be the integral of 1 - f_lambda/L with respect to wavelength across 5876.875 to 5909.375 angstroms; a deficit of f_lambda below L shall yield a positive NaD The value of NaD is 3.1 angstroms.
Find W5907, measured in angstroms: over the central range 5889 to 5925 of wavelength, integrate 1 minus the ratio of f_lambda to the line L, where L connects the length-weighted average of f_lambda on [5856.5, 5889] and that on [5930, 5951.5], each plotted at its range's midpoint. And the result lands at 1.65 angstroms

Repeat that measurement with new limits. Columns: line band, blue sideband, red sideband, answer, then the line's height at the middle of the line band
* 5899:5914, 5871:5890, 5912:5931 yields 0.6 angstroms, 8.02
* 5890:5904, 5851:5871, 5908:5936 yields 1.9 angstroms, 8.13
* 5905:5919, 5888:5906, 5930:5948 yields -1.3 angstroms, 7.43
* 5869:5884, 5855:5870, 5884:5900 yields -1.1 angstroms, 7.6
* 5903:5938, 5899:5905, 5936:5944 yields -2.3 angstroms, 7.6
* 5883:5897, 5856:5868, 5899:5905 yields 0.7 angstroms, 7.41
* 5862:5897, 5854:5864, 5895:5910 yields 0.1 angstroms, 7.73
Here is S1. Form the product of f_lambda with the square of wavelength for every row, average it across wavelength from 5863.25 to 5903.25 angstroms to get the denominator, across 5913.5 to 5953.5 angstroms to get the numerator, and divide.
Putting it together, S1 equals 1.08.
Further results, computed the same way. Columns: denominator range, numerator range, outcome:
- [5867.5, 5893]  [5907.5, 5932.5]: 1.06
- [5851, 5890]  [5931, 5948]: 1.04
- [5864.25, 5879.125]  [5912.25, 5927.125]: 1.01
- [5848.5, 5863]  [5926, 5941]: 1.04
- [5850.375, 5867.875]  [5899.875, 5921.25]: 0.99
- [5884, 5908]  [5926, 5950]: 1.15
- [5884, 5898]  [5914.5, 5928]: 1.18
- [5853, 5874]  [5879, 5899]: 0.90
